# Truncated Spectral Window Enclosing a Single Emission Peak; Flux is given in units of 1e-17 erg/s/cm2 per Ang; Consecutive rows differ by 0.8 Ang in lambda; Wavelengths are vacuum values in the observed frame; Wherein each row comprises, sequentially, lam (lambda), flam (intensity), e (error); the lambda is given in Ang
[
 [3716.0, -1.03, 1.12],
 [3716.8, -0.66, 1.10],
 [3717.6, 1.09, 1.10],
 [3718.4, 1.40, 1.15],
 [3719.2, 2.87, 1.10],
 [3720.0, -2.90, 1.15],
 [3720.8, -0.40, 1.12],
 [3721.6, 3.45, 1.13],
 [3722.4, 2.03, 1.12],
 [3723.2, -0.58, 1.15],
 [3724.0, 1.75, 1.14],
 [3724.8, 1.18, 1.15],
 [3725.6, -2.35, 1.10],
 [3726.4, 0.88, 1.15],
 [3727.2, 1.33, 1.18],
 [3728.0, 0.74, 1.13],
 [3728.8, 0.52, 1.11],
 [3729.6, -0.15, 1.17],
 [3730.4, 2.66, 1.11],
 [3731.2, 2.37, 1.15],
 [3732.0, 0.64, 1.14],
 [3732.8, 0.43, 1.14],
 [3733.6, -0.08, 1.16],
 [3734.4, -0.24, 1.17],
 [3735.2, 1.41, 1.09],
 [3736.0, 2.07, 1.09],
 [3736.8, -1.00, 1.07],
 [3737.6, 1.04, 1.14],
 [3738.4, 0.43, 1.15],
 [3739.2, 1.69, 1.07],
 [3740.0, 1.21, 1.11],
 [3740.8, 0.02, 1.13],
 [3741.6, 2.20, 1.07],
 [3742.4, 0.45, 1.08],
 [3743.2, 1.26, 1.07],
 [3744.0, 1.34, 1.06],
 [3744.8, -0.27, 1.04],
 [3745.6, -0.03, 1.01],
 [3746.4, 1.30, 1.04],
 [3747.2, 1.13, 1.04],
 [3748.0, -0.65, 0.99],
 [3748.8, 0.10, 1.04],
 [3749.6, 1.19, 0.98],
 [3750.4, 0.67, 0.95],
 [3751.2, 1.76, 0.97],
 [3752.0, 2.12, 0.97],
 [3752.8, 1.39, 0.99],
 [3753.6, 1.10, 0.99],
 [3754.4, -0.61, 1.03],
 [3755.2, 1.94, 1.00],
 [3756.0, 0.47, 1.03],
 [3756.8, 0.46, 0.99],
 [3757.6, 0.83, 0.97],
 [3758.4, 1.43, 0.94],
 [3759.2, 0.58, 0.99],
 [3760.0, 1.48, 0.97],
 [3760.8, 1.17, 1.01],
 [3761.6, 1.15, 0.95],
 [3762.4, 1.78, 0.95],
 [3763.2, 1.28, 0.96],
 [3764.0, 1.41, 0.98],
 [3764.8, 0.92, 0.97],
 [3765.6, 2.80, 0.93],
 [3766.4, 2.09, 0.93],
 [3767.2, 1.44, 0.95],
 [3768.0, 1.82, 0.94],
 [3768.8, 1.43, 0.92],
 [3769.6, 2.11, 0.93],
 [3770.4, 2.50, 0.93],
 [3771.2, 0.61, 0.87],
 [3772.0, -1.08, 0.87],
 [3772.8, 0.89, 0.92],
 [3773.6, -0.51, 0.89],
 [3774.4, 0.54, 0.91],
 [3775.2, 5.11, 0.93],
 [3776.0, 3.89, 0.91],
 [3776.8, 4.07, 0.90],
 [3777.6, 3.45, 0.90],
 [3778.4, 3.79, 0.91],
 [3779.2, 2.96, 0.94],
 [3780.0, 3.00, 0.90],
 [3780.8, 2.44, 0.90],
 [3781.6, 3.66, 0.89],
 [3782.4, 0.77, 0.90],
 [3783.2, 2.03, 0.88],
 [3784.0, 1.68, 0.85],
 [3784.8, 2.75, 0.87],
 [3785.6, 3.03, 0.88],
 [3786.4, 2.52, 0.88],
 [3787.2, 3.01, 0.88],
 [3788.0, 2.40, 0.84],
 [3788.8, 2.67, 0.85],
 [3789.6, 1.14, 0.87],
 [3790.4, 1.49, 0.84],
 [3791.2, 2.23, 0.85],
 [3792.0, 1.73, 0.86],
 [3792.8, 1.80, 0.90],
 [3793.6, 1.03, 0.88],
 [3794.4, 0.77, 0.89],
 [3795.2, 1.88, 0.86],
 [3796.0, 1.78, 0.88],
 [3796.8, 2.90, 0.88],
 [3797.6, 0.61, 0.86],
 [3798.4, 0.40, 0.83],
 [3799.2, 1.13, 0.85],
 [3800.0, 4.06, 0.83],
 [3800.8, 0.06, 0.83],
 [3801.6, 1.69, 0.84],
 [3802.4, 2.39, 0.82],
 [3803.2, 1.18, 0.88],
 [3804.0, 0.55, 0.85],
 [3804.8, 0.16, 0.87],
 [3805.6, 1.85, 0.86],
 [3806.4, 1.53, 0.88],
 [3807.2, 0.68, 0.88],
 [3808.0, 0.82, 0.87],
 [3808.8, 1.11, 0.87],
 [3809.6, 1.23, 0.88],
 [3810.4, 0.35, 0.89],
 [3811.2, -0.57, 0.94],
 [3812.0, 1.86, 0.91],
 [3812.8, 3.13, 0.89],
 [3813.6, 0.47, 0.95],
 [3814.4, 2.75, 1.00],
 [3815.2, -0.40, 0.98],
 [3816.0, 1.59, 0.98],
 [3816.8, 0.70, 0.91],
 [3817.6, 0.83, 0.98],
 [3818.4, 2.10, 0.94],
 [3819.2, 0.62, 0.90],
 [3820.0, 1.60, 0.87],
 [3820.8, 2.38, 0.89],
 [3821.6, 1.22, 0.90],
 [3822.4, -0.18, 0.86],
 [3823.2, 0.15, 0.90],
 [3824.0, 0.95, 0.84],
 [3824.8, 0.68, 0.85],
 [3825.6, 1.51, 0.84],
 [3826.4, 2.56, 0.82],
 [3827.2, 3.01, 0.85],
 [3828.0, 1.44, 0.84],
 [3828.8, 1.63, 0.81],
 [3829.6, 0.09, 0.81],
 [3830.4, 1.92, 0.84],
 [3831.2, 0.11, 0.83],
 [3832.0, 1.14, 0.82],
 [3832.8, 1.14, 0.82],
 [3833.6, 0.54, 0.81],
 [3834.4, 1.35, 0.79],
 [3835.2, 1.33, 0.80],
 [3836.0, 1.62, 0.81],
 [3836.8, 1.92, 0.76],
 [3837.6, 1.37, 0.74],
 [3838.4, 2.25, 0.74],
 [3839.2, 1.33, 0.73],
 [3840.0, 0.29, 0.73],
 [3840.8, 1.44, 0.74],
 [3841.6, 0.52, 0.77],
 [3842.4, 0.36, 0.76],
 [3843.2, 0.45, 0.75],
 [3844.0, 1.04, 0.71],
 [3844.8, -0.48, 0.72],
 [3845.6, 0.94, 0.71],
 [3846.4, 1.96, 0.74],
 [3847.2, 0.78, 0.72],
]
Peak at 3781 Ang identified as Lyman alpha 1216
